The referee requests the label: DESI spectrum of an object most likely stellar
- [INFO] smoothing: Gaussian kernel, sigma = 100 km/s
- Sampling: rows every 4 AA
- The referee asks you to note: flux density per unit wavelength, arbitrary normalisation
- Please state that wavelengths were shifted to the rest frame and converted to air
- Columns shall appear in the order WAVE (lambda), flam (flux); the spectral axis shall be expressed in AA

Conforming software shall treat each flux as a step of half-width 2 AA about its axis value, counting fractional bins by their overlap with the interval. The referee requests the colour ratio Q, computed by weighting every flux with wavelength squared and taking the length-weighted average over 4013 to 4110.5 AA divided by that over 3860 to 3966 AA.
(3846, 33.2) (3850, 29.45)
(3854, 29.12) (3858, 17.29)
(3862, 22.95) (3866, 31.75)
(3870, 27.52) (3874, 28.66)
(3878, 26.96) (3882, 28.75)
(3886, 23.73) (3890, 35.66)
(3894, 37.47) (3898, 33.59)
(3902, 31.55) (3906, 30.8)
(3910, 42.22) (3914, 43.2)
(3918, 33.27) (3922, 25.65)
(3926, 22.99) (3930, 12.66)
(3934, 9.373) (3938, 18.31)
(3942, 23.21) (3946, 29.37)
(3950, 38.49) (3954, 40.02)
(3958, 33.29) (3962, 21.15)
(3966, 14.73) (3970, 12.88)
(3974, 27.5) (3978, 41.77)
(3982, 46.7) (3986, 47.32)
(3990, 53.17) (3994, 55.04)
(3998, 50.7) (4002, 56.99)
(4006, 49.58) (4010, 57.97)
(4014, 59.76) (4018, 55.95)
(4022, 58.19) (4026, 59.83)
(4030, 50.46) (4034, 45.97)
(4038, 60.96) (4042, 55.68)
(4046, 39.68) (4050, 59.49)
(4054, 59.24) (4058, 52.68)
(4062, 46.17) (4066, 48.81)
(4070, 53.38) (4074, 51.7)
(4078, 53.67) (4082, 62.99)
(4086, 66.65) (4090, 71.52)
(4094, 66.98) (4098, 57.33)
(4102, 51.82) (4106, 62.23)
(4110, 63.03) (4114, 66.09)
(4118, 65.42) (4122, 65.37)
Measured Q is 2.12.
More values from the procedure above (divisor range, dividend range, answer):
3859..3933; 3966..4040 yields 1.74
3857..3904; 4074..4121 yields 2.38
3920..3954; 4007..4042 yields 2.48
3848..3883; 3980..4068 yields 2.14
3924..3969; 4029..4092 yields 2.46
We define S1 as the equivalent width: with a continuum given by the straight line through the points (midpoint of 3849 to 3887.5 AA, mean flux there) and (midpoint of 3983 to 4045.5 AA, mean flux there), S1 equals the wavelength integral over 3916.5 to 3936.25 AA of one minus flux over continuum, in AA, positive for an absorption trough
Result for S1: 8.9 AA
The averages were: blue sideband 26.6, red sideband 54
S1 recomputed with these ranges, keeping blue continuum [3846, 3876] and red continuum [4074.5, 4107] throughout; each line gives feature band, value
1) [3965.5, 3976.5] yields 6.0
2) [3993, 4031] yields -4.7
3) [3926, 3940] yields 8.5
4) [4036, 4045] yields -0.4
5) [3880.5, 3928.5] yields 1.7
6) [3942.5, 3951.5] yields 1.8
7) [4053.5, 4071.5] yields 1.7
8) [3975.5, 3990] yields -0.2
